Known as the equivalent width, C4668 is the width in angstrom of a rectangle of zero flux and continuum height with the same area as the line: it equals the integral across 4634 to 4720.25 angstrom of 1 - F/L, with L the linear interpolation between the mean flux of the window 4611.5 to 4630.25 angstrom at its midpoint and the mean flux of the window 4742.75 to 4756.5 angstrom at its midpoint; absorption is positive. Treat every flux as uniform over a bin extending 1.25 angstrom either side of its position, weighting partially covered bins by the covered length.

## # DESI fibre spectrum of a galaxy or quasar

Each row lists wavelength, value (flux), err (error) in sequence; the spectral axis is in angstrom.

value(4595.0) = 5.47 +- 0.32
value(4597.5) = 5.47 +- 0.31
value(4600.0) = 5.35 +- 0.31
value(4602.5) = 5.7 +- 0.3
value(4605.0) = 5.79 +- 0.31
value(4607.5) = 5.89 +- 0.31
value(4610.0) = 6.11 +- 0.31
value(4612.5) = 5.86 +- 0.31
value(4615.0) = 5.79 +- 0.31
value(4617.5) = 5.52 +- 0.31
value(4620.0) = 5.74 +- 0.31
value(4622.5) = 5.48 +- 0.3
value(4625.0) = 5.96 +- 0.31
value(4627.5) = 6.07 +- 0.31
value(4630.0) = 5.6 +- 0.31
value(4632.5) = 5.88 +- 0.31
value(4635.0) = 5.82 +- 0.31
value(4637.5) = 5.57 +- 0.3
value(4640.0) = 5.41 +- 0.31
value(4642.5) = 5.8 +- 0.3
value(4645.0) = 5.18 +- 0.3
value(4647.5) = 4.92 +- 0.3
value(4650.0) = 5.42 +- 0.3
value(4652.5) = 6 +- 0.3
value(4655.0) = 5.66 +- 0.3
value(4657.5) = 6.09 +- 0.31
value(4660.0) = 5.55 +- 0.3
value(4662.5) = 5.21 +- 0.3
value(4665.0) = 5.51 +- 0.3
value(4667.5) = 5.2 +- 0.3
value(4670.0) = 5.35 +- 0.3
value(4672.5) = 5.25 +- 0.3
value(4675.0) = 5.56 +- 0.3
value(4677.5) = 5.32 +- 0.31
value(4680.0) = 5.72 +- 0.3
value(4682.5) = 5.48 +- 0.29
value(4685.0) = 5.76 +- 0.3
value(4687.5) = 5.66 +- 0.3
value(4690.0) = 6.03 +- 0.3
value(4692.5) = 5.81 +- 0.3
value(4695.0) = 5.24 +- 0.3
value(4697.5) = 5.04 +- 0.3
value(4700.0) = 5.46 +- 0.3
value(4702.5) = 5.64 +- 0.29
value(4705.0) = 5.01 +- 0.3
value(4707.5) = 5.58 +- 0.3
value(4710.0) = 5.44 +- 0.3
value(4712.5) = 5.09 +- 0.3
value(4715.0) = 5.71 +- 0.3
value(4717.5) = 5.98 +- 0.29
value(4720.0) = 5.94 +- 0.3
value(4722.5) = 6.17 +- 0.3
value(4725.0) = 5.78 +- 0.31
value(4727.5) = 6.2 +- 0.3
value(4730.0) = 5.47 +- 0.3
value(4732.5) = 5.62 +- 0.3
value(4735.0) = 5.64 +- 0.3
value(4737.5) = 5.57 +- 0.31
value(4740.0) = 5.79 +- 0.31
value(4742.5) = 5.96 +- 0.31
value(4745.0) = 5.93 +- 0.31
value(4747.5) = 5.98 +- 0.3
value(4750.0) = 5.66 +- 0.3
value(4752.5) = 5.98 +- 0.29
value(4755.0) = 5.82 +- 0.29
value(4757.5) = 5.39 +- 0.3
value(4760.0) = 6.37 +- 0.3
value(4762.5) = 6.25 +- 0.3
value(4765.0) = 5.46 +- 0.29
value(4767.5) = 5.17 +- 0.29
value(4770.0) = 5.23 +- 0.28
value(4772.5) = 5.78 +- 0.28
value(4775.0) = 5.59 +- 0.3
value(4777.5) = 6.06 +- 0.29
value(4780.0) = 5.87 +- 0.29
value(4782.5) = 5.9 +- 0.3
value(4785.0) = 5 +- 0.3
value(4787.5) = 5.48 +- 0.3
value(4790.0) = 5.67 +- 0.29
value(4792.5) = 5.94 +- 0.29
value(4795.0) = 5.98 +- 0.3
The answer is 4.3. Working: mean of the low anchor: 5.76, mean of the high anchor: 5.87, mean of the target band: 5.52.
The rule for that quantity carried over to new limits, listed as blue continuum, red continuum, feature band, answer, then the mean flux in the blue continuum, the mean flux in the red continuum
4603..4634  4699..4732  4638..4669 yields 1.4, 5.81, 5.65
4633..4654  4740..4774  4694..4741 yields 0.7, 5.53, 5.77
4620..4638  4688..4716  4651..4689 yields 0.3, 5.77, 5.46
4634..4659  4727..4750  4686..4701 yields 0.4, 5.58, 5.77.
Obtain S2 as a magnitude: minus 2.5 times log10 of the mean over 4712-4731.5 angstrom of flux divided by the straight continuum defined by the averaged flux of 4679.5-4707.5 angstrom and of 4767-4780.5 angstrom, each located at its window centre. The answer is -0.05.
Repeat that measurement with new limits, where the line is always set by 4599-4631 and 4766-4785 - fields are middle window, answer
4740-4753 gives -0.05 mag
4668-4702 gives 0.04 mag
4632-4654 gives 0.04 mag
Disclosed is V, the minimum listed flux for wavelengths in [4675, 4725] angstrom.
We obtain 5.01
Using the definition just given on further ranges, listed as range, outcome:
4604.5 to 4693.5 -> 4.92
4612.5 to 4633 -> 5.48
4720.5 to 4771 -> 5.17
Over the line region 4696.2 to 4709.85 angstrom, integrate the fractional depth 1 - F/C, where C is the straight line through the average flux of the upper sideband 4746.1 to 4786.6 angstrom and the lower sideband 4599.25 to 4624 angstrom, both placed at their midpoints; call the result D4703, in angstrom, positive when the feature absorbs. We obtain 0.9 angstrom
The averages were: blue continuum 5.73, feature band 5.35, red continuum 5.72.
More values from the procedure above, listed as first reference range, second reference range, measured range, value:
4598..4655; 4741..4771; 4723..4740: 0.04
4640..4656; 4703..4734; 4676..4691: -0.21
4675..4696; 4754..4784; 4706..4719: 0.24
